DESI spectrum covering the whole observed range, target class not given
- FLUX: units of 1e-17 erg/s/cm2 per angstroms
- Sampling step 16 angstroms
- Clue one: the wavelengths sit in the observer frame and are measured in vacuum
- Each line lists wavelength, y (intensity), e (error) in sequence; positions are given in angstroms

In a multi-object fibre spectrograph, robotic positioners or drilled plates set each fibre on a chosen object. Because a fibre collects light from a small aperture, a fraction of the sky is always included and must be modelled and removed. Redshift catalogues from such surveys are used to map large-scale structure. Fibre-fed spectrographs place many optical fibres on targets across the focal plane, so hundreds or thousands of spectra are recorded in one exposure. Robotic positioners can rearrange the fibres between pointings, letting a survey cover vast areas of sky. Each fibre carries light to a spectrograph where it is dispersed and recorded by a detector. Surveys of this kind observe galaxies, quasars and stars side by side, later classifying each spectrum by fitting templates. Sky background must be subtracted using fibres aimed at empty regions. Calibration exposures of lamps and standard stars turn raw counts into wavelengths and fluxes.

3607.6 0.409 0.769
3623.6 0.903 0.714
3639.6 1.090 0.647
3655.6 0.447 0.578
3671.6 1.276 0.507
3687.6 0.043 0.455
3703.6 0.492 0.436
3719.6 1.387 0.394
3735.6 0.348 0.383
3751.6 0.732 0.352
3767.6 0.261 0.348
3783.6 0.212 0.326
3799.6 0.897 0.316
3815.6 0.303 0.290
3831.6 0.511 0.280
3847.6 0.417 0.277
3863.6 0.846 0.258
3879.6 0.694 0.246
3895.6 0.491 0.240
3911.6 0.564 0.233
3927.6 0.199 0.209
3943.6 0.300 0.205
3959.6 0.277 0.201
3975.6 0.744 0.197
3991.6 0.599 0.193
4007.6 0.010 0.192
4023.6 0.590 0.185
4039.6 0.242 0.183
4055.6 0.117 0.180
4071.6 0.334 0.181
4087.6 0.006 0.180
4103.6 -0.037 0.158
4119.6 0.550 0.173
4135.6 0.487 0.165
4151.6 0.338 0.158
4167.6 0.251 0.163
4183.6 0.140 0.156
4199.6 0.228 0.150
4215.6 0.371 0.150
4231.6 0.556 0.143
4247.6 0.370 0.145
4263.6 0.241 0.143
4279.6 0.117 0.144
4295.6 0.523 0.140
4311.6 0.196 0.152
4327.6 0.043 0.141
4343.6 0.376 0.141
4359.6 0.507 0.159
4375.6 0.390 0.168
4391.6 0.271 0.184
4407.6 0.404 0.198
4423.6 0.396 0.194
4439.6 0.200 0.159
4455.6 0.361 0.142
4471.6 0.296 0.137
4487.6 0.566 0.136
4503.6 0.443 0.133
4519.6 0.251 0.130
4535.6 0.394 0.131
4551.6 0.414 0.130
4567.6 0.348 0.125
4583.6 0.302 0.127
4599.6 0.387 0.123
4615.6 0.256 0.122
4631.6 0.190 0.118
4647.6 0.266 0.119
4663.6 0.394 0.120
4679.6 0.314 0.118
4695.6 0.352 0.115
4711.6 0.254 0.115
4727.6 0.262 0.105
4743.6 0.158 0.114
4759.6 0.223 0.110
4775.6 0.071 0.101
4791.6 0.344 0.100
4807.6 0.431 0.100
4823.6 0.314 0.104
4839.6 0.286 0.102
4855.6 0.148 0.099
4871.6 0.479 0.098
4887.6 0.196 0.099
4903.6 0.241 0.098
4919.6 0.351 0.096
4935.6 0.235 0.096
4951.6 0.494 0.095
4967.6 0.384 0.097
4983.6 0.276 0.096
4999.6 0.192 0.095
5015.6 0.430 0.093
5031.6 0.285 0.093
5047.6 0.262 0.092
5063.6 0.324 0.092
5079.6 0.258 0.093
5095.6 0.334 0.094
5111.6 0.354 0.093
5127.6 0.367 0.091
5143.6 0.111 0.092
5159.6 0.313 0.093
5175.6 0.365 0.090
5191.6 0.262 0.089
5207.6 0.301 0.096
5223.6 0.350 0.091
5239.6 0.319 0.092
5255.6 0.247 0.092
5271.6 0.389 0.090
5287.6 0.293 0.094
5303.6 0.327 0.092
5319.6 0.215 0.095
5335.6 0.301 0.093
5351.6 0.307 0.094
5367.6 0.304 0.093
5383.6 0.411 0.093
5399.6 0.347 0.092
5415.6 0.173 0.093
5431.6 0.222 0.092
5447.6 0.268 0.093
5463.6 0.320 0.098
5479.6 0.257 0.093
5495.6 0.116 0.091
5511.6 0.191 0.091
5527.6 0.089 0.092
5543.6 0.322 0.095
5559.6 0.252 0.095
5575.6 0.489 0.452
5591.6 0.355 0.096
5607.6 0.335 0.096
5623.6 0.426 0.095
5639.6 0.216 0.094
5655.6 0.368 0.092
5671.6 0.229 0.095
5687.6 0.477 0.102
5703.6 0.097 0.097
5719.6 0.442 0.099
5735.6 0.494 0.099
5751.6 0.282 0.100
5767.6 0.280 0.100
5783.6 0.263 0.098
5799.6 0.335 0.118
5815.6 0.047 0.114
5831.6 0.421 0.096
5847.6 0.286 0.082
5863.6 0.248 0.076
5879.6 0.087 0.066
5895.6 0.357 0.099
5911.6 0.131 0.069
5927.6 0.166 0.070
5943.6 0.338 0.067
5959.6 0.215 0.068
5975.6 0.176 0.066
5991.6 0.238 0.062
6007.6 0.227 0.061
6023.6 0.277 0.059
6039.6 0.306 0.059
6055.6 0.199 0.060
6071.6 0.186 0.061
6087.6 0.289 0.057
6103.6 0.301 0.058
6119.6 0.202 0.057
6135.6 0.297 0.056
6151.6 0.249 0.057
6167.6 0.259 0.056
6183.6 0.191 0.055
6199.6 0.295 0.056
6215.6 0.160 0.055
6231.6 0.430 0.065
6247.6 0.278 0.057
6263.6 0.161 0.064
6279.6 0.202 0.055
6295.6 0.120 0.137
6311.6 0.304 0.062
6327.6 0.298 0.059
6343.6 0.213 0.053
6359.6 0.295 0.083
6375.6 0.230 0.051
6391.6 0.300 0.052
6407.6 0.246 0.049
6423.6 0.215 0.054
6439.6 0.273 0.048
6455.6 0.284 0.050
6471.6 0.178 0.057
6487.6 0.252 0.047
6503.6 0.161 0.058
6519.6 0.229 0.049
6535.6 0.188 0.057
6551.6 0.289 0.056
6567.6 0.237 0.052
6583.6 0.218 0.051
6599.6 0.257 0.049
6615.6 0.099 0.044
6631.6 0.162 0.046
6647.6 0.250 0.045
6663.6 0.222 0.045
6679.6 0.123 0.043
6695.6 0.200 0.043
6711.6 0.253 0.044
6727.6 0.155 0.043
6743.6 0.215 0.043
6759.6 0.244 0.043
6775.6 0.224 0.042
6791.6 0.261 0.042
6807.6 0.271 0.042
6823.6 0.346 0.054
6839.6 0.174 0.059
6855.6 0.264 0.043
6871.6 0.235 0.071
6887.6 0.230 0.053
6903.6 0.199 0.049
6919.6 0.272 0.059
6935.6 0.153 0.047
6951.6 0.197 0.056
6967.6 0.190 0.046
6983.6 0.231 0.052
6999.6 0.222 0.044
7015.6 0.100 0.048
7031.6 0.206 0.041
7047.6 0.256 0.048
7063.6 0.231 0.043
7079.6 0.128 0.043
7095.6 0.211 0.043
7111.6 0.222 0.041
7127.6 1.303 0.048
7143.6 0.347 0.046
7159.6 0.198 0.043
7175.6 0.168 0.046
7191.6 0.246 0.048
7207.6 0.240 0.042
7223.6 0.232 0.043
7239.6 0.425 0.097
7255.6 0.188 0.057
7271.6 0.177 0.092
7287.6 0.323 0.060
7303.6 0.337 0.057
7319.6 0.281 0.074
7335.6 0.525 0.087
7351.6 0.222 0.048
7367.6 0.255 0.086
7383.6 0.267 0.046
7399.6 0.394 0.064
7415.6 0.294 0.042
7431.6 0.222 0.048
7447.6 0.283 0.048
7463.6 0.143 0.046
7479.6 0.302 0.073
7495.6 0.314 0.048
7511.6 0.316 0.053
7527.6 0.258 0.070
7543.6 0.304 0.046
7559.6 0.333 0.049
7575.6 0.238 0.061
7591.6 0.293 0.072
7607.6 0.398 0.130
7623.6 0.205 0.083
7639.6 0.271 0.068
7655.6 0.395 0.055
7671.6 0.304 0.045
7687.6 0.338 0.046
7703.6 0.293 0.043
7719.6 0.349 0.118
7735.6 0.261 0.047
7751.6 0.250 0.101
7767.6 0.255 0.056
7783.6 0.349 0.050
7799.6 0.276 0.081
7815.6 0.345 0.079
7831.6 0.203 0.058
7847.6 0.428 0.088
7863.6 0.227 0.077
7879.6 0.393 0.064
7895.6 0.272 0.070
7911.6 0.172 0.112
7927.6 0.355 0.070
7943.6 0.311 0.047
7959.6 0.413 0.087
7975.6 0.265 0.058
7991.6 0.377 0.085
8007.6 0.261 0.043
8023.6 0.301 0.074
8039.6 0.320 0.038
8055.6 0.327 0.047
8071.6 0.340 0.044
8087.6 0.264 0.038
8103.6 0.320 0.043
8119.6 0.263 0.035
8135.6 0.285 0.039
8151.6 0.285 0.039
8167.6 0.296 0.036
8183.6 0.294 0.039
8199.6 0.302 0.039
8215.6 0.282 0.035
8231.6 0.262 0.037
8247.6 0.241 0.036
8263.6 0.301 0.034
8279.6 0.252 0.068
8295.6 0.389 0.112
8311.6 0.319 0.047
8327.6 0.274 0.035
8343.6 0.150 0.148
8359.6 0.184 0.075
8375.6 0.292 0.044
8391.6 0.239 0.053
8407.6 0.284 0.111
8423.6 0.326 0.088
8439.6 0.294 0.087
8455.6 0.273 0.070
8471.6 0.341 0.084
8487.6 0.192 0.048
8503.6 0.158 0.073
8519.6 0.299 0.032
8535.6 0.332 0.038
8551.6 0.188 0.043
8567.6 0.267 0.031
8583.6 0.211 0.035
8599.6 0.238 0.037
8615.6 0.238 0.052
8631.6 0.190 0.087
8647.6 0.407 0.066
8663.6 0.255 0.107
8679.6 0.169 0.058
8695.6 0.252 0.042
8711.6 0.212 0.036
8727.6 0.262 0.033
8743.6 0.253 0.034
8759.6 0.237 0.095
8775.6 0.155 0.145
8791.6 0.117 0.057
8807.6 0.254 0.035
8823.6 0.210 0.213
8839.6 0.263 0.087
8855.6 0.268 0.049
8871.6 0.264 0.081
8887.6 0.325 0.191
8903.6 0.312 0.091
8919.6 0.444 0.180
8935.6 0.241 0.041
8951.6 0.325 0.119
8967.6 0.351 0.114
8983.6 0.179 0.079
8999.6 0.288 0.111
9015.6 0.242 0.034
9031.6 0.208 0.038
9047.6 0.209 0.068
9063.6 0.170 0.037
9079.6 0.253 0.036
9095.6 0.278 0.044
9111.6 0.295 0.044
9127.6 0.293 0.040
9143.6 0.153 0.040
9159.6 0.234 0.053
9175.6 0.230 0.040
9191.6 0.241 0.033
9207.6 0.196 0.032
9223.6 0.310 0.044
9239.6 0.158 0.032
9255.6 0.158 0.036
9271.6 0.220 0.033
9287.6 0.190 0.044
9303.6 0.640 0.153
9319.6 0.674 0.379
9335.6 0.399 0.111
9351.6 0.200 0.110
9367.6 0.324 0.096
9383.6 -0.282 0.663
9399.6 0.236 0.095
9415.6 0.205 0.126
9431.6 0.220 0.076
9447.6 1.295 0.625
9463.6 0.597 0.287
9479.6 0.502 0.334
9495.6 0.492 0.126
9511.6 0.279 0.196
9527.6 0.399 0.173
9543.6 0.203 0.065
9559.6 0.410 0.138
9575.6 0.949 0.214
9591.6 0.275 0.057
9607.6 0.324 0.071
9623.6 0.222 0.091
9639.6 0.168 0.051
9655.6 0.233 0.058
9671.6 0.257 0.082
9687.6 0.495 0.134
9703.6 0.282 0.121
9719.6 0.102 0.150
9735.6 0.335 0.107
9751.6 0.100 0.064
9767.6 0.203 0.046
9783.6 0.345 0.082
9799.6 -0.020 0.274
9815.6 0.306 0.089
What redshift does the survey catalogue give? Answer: 0.912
